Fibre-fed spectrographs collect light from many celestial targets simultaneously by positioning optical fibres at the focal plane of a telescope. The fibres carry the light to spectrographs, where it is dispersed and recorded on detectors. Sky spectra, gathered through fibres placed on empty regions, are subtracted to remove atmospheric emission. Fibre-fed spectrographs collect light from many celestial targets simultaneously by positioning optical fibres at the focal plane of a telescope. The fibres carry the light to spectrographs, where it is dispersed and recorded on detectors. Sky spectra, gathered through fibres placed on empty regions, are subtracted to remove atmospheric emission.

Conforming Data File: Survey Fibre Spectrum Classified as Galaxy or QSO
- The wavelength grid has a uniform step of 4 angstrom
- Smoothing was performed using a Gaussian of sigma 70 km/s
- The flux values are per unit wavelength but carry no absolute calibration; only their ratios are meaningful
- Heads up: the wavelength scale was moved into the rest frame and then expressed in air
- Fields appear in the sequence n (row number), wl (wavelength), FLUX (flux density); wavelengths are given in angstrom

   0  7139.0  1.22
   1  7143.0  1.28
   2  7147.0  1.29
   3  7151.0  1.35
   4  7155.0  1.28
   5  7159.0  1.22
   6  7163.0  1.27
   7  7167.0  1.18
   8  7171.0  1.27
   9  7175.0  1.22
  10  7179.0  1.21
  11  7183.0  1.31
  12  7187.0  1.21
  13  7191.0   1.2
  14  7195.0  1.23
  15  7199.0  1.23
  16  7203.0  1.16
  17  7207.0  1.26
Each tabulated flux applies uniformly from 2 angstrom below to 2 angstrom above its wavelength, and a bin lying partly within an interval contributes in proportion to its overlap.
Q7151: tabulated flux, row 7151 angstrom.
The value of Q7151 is 1.35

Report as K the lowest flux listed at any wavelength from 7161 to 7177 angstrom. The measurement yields 1.18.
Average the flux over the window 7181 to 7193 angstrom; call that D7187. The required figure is 1.24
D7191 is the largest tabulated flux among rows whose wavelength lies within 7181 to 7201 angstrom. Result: 1.31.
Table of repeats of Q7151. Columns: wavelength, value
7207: 1.26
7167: 1.18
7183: 1.31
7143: 1.28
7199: 1.23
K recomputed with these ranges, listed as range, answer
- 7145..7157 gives 1.28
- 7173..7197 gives 1.2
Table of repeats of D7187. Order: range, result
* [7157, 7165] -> 1.25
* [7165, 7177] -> 1.22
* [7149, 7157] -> 1.31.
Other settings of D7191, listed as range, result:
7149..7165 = 1.35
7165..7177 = 1.27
